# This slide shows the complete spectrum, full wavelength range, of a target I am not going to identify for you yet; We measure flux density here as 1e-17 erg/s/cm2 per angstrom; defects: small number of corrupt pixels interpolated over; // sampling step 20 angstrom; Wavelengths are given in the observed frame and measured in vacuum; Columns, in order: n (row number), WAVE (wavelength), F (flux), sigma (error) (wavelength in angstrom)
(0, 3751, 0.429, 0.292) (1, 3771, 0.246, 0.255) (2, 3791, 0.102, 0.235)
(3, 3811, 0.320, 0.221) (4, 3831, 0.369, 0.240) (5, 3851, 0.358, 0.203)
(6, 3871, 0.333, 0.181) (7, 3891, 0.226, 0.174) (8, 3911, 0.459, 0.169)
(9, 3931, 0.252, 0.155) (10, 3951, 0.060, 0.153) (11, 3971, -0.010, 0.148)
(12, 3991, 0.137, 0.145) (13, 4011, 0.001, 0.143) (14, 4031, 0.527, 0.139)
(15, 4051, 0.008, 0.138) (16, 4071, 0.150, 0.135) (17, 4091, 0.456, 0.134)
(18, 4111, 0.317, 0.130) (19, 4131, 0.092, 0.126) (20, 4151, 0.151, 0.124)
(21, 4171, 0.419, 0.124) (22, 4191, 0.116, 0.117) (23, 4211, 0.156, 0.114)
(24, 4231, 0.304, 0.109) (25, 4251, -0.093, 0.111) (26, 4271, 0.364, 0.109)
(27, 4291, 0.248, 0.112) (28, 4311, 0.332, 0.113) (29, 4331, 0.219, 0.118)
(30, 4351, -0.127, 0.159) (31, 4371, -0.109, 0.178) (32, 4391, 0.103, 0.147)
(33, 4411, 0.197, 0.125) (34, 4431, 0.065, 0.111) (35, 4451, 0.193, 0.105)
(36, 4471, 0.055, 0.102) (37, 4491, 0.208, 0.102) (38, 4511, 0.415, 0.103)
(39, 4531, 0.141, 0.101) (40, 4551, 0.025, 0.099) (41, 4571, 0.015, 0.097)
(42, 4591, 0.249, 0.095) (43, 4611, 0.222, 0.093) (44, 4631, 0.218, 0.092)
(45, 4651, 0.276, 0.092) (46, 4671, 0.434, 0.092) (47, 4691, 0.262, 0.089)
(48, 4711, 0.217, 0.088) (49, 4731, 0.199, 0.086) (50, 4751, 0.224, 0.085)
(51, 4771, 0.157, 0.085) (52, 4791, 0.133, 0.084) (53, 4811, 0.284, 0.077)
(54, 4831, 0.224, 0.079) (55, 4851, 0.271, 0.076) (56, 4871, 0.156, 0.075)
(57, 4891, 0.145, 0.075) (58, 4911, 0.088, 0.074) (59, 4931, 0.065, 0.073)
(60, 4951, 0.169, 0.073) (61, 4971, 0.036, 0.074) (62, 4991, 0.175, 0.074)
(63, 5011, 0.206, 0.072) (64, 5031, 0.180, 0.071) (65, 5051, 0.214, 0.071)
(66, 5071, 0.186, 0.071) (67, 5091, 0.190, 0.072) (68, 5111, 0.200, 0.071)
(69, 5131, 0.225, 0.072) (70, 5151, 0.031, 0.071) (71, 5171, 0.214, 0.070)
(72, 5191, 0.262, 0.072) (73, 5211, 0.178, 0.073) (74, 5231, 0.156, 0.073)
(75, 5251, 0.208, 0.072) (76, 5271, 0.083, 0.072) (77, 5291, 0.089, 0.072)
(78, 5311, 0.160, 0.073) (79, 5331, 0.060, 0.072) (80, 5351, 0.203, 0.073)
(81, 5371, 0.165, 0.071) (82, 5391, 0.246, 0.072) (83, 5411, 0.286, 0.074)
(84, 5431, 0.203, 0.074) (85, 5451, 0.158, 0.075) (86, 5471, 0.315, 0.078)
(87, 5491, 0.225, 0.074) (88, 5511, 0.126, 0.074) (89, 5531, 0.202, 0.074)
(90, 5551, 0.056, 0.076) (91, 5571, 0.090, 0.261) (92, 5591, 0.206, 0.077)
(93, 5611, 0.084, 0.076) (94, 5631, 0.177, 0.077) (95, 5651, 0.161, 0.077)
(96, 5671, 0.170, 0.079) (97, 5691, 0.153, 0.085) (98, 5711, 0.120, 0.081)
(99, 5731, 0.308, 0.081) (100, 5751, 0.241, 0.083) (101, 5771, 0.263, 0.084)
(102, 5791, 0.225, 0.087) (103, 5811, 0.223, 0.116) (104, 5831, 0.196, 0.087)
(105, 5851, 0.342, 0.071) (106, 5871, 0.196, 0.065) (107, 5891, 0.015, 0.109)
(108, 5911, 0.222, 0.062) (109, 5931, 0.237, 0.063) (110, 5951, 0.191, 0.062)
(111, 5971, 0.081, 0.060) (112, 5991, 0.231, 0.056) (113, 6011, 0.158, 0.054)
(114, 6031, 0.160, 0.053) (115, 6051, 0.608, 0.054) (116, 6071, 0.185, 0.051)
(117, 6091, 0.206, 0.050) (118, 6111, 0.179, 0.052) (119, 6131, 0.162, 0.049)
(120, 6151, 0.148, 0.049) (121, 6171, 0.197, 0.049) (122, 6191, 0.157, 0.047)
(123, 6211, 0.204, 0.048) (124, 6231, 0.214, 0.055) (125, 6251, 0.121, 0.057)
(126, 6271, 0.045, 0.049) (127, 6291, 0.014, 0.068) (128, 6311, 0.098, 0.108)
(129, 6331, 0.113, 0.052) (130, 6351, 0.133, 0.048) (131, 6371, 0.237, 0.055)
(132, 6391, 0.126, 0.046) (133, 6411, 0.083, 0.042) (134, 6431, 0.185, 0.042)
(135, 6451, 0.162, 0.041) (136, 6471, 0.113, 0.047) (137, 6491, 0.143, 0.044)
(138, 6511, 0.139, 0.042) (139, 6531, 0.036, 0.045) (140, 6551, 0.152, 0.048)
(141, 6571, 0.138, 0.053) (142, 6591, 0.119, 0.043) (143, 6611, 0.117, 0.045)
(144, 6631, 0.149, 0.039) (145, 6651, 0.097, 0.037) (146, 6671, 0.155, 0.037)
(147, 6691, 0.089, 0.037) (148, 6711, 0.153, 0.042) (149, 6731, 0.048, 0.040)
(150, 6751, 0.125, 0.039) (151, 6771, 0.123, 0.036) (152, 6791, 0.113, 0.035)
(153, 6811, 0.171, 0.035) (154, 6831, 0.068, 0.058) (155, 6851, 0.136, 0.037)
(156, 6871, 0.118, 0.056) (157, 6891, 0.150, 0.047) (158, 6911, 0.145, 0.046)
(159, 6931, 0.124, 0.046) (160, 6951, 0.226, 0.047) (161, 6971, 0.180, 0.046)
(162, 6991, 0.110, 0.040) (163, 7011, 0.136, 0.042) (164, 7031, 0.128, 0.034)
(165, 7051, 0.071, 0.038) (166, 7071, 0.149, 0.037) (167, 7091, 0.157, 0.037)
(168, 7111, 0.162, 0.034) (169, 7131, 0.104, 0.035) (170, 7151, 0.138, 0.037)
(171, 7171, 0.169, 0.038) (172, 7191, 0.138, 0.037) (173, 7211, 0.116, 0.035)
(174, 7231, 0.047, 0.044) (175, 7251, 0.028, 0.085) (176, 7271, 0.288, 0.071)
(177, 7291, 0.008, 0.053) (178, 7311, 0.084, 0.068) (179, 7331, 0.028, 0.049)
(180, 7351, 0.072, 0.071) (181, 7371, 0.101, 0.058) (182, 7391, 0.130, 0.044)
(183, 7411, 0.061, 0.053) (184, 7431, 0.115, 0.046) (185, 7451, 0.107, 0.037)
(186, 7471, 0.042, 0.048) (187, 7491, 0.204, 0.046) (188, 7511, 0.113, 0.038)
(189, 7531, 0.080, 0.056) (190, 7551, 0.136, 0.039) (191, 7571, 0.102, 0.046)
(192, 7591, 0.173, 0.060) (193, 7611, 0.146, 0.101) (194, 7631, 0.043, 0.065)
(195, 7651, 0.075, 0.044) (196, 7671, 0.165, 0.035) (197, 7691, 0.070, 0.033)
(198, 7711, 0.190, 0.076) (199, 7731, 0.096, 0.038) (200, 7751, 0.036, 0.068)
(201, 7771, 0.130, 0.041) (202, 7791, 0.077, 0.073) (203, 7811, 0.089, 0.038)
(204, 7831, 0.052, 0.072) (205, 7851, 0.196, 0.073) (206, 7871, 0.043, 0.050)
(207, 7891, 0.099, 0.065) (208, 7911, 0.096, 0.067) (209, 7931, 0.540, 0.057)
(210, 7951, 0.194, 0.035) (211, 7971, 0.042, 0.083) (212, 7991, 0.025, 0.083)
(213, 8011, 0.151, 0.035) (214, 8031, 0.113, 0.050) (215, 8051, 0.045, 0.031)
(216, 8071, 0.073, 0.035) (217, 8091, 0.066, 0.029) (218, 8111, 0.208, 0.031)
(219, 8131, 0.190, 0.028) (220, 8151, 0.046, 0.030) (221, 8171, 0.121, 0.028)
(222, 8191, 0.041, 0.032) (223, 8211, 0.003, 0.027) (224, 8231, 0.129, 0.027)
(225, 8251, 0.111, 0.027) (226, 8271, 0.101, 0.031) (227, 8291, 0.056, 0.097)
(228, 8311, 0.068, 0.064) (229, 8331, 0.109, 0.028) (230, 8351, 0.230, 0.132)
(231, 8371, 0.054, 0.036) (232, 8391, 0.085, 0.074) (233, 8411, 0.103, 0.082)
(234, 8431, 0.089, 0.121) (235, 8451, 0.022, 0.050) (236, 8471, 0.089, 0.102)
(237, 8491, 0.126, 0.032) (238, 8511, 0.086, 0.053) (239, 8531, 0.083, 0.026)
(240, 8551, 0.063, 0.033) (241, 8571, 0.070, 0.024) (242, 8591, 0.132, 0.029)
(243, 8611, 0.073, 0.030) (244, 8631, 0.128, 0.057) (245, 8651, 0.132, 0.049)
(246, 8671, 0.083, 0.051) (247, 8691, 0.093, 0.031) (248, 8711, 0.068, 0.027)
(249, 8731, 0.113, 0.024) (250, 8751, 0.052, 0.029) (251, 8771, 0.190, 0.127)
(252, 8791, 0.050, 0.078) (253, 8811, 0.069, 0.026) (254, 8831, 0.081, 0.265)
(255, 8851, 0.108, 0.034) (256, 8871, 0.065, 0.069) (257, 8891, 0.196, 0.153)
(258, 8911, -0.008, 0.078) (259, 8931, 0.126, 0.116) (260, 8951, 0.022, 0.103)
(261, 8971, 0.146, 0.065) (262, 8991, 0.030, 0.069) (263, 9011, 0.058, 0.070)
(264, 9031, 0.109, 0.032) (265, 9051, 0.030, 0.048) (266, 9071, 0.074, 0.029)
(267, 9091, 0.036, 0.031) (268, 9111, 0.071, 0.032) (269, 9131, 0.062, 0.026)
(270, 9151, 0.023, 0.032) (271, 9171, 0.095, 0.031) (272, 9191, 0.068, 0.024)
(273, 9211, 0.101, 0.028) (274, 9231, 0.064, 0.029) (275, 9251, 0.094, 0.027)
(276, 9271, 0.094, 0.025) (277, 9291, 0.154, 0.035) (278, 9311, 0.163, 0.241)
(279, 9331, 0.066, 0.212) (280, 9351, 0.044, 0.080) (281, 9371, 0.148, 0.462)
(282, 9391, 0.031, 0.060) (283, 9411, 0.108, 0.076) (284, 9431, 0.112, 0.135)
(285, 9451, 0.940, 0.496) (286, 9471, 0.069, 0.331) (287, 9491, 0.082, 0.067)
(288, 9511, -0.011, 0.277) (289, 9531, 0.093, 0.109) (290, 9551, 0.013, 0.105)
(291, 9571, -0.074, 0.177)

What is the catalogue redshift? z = 0.21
